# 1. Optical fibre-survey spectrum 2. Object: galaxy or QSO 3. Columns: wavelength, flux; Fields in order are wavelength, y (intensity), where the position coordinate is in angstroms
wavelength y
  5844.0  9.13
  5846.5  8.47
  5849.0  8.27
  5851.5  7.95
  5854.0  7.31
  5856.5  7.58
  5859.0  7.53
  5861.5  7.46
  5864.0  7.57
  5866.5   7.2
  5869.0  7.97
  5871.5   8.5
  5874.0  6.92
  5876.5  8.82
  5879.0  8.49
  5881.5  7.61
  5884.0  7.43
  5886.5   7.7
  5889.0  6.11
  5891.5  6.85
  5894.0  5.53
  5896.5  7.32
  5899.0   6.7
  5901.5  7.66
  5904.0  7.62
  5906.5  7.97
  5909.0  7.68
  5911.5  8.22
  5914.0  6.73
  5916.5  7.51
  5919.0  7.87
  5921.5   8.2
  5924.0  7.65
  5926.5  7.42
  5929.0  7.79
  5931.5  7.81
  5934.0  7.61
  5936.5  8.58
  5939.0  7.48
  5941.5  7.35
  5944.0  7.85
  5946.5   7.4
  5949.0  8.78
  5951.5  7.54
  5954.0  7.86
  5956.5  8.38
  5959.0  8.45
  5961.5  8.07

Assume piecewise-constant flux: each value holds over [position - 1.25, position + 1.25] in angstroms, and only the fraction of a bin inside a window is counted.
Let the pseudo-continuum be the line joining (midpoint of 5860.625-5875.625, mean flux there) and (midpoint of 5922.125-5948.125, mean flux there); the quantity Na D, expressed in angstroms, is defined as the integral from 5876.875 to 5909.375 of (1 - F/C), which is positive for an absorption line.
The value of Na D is 1.5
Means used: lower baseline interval 7.64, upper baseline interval 7.72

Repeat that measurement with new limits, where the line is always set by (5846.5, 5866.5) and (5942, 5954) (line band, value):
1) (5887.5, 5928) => 2.4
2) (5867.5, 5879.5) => -0.6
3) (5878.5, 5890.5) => 0.5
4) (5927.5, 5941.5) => 0.1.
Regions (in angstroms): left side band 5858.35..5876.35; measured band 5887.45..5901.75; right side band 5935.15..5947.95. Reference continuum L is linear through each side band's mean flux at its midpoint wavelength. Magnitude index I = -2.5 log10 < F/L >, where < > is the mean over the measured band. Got 0.16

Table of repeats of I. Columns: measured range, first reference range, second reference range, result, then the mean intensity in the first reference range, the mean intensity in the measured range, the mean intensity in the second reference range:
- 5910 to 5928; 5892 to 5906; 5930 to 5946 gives -0.04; 7.01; 7.66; 7.76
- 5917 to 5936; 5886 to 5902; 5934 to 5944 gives -0.04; 6.76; 7.79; 7.78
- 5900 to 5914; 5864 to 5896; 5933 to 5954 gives -0.02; 7.43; 7.71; 7.83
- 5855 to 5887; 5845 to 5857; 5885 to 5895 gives -0.07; 7.96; 7.75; 6.6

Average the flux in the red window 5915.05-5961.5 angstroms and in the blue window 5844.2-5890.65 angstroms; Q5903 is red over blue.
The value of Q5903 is 1.02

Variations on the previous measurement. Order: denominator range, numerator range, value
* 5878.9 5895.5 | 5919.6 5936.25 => 1.11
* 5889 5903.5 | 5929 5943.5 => 1.14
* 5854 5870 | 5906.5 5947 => 1.02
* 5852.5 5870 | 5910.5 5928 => 1.02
